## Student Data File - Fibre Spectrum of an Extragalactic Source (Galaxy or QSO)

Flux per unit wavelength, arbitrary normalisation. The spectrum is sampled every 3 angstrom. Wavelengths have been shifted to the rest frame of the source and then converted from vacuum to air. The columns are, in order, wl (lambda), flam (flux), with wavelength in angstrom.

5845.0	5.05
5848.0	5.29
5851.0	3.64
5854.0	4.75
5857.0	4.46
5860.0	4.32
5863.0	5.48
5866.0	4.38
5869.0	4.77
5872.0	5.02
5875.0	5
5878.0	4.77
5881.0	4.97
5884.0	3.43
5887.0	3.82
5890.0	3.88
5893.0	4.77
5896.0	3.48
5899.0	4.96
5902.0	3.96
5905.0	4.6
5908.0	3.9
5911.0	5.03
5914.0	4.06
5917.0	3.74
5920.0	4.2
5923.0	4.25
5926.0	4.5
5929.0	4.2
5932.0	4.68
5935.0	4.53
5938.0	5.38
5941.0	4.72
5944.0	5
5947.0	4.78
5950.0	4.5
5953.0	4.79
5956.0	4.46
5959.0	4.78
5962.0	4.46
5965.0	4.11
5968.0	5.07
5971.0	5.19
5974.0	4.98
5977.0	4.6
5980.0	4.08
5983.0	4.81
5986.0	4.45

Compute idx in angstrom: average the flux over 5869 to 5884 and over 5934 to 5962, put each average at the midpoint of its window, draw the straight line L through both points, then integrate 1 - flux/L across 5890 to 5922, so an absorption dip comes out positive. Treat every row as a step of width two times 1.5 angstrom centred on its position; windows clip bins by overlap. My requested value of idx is 3.5 angstrom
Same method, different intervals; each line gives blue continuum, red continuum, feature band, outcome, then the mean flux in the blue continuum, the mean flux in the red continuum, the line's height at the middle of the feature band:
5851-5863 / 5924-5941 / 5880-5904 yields 2.3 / 4.52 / 4.65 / 4.58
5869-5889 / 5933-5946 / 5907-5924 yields 1.9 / 4.51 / 4.89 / 4.74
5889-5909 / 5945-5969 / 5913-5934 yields 0.7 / 4.24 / 4.62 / 4.4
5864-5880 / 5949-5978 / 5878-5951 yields 5.6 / 4.82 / 4.7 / 4.76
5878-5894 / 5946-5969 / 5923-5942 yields -0.7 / 4.21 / 4.61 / 4.47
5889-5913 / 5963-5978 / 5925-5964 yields -0.5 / 4.33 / 4.79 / 4.61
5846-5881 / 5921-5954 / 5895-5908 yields 1.3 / 4.73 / 4.66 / 4.69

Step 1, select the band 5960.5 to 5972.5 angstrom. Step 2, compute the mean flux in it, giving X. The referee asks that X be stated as 4.71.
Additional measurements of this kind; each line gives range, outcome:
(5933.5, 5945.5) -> 4.91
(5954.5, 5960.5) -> 4.62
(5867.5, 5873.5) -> 4.89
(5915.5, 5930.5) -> 4.18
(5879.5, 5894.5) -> 4.17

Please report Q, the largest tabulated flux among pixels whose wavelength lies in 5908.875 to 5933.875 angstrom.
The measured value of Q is 5.03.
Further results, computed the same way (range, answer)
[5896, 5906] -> 4.96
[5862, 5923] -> 5.48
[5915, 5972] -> 5.38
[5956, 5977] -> 5.19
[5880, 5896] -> 4.97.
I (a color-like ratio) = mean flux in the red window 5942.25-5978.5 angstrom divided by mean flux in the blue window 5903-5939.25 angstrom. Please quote 1.1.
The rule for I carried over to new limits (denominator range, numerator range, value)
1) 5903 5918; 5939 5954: 1.12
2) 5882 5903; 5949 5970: 1.13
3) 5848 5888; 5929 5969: 1.03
